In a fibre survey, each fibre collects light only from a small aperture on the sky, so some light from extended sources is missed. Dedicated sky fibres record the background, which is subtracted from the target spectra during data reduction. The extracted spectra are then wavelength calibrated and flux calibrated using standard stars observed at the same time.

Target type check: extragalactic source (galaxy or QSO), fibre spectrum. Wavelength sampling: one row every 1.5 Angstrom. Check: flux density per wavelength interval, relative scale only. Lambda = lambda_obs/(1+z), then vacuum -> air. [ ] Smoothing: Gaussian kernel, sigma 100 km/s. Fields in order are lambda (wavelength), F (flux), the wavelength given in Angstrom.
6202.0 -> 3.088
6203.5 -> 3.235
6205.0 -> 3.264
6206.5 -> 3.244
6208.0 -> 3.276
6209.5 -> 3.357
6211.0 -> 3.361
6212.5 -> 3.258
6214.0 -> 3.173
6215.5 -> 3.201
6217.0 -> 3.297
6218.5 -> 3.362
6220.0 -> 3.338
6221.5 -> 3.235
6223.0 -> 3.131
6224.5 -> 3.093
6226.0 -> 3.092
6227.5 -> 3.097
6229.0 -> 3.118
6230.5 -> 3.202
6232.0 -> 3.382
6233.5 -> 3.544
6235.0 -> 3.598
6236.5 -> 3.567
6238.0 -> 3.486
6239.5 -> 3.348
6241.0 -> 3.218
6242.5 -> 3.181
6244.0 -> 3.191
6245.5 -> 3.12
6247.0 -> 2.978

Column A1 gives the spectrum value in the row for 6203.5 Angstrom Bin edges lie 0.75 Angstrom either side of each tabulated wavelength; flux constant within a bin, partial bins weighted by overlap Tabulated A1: 3.235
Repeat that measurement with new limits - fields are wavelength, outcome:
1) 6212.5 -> 3.258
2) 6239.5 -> 3.348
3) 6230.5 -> 3.202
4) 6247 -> 2.978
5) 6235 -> 3.598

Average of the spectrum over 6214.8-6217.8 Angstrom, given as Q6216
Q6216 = 3.25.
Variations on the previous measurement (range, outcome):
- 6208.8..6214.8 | 3.29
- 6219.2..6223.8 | 3.23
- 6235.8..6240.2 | 3.47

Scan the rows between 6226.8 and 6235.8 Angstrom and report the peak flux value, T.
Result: 3.598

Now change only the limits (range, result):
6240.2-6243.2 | 3.218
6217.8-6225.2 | 3.362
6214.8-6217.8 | 3.297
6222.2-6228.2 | 3.131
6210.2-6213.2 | 3.361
